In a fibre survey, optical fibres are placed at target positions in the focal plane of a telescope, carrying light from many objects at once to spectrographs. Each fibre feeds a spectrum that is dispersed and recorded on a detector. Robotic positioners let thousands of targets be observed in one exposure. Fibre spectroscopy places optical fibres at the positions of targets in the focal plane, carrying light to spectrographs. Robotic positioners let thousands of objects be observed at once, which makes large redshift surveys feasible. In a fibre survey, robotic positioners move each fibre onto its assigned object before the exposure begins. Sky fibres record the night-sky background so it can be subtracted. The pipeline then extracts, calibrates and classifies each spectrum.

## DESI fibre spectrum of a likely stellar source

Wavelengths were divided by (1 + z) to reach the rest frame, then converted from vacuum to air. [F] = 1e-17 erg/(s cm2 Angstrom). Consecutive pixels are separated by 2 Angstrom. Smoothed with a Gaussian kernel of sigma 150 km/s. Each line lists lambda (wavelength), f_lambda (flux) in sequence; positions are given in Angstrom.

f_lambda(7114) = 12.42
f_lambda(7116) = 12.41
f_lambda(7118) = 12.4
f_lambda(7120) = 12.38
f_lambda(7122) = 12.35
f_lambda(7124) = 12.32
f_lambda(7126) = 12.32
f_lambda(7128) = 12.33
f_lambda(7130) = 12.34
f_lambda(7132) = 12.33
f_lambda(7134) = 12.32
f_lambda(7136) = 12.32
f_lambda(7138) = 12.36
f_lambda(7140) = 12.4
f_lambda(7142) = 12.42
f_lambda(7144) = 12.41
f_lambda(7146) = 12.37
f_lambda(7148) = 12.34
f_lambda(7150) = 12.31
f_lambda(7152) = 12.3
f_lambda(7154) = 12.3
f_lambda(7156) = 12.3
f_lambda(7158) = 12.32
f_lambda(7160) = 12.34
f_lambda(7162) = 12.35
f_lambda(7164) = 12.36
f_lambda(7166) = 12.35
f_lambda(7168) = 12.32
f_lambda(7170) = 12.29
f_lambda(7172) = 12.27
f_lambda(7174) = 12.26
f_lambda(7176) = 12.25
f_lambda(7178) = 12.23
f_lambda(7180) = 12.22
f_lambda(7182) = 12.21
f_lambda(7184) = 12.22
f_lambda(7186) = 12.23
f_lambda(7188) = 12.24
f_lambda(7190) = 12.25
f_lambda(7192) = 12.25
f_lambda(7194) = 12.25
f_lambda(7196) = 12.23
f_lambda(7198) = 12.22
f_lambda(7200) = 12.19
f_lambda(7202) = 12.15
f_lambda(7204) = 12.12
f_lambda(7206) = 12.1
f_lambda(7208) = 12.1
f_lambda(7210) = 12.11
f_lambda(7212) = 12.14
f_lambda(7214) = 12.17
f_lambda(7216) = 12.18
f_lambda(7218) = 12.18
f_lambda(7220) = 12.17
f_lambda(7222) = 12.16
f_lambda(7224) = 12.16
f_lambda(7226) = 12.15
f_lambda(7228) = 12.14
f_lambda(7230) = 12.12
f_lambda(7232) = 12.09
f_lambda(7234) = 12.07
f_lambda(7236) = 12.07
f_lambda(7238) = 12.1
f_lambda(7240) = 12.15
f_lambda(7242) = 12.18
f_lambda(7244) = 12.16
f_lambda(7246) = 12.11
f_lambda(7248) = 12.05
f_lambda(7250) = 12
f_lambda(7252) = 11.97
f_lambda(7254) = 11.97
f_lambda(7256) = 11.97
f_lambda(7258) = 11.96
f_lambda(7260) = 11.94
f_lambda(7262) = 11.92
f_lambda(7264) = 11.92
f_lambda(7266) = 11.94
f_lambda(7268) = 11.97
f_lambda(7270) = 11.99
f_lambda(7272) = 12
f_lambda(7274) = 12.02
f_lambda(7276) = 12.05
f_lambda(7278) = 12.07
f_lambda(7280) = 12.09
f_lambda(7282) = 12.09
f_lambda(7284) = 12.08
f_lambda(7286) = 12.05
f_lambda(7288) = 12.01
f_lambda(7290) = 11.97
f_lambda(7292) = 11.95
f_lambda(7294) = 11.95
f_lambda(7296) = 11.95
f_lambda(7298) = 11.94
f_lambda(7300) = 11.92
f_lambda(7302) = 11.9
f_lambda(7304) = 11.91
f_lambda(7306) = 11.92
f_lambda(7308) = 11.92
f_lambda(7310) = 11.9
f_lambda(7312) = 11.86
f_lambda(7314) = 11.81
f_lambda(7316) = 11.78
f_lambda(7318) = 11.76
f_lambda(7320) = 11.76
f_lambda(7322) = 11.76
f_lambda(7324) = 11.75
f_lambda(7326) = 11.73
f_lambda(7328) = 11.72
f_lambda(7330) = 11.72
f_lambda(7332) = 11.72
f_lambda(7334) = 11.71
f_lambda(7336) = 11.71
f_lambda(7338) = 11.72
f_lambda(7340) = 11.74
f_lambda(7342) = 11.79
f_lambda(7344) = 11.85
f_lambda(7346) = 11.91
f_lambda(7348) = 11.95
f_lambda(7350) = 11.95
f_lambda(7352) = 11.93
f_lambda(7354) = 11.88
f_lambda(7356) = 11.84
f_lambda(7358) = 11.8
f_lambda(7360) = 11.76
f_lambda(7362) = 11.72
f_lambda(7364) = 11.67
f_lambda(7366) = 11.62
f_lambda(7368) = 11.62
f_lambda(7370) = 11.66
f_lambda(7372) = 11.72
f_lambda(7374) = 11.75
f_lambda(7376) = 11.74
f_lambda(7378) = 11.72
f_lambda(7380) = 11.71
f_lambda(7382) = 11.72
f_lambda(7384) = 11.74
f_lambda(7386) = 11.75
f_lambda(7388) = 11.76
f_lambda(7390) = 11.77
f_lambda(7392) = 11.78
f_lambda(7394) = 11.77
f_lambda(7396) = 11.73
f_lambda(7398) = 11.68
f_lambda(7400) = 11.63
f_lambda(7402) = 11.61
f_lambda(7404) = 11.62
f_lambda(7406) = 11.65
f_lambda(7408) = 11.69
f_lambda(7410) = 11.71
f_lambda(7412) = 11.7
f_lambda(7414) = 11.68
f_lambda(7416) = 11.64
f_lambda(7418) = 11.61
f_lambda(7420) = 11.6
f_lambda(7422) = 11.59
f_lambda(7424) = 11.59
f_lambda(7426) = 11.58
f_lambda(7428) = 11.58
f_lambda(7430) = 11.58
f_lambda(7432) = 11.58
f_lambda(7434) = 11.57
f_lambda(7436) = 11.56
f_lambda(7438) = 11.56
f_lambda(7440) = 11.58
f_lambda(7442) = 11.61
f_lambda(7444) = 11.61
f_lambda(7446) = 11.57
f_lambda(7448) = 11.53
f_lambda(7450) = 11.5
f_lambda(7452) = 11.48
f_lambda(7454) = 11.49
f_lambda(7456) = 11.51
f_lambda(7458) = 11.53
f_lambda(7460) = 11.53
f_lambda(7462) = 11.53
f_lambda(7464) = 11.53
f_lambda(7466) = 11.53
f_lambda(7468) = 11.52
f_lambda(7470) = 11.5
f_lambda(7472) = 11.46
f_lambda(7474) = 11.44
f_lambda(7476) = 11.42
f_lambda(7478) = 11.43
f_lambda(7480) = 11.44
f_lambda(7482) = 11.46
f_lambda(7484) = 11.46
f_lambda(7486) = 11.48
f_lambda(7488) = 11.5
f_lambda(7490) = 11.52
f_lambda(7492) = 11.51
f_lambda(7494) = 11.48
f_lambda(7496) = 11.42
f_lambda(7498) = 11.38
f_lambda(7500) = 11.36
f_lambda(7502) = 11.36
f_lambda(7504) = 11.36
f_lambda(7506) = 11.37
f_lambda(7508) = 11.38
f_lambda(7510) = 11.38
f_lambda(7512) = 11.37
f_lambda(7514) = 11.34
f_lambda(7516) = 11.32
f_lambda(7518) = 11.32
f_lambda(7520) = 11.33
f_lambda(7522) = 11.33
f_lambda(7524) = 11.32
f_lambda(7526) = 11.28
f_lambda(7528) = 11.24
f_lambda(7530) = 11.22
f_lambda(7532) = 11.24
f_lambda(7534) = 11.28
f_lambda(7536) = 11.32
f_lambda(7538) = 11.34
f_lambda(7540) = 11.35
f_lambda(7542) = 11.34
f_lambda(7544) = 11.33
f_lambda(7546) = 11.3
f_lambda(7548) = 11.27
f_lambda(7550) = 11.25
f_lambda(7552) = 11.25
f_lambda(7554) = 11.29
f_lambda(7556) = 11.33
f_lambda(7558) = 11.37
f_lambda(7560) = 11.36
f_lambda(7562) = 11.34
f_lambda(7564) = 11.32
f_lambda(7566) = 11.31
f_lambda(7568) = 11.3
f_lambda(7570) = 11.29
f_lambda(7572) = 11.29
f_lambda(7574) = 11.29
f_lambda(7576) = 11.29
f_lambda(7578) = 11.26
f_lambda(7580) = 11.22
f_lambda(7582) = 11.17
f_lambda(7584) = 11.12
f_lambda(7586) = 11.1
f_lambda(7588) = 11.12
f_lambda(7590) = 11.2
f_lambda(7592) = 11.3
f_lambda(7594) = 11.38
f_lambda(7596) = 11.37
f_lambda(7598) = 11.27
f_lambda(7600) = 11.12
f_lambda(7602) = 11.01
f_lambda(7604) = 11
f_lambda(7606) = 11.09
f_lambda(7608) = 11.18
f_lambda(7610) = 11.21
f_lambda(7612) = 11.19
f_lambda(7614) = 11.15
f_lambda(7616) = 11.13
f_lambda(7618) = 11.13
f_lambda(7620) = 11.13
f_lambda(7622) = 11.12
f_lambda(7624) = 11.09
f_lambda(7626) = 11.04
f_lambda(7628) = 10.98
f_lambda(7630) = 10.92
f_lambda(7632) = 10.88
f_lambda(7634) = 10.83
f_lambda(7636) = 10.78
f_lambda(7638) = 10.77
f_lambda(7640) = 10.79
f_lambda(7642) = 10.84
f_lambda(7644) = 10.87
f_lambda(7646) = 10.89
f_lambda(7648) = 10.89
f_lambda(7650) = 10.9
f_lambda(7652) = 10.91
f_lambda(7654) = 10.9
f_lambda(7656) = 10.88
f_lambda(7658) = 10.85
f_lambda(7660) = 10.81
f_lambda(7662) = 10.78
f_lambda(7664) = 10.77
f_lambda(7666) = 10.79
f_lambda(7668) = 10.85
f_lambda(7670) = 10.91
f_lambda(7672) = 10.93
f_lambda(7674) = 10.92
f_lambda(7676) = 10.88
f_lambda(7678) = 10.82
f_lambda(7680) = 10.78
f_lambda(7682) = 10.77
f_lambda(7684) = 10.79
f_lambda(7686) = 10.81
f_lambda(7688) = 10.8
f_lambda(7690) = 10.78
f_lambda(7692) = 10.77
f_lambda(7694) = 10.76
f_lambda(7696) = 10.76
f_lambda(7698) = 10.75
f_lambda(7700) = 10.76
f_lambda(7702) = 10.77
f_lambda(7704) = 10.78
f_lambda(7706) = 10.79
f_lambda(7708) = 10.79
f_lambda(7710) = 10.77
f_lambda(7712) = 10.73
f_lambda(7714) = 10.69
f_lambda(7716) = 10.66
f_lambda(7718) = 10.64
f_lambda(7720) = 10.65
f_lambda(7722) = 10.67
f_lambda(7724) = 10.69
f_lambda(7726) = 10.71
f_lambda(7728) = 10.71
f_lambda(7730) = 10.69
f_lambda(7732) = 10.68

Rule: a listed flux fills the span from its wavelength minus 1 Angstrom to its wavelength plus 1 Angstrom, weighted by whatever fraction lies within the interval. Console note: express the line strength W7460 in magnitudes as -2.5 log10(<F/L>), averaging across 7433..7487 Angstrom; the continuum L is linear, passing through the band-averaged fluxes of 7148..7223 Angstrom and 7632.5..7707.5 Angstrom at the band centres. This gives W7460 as -0.007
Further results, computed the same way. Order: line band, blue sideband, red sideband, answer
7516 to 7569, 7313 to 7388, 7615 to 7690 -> -0.01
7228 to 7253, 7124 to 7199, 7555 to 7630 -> 0.00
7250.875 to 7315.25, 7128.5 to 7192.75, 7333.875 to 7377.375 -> 0.00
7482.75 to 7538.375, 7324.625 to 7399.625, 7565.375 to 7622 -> 0.00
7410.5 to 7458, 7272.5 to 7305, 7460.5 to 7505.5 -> 0.00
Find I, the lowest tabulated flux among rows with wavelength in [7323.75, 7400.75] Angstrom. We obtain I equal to 11.62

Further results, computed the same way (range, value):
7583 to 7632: 10.88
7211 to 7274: 11.92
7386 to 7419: 11.61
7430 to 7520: 11.32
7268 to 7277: 11.97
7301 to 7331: 11.72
